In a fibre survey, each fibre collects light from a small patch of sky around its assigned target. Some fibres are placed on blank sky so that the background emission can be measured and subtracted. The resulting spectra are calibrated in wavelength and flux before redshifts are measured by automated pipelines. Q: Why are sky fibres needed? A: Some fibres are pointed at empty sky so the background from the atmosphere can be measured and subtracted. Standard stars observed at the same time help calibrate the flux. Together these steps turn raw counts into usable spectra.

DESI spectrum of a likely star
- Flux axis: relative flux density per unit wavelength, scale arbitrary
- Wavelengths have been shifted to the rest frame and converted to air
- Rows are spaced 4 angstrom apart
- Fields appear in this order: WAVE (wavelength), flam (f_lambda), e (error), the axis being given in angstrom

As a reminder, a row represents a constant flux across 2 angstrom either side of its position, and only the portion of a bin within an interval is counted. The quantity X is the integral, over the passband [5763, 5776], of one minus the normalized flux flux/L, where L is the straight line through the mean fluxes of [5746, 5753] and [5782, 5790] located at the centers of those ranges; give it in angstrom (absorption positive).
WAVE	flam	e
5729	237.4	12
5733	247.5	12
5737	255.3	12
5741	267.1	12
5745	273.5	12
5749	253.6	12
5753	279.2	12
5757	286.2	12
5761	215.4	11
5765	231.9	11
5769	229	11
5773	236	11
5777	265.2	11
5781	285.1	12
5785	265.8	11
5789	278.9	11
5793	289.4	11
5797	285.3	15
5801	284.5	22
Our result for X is 1.6 angstrom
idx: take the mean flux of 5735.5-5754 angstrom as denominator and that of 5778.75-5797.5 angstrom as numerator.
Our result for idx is 1.06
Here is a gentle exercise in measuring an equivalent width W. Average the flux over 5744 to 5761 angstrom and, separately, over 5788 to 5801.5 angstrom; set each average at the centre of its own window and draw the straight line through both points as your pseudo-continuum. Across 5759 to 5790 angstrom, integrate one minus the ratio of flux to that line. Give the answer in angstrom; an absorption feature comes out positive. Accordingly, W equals 3.0 angstrom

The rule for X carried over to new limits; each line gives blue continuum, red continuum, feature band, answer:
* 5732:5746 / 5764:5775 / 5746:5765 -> -0.8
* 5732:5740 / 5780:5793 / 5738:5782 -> 1.5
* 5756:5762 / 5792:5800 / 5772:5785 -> 0.3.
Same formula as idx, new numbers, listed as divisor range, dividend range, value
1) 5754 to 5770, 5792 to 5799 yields 1.18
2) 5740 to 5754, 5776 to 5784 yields 1.03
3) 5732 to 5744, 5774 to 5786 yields 1.04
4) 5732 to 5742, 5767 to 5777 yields 0.93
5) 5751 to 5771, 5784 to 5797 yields 1.13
